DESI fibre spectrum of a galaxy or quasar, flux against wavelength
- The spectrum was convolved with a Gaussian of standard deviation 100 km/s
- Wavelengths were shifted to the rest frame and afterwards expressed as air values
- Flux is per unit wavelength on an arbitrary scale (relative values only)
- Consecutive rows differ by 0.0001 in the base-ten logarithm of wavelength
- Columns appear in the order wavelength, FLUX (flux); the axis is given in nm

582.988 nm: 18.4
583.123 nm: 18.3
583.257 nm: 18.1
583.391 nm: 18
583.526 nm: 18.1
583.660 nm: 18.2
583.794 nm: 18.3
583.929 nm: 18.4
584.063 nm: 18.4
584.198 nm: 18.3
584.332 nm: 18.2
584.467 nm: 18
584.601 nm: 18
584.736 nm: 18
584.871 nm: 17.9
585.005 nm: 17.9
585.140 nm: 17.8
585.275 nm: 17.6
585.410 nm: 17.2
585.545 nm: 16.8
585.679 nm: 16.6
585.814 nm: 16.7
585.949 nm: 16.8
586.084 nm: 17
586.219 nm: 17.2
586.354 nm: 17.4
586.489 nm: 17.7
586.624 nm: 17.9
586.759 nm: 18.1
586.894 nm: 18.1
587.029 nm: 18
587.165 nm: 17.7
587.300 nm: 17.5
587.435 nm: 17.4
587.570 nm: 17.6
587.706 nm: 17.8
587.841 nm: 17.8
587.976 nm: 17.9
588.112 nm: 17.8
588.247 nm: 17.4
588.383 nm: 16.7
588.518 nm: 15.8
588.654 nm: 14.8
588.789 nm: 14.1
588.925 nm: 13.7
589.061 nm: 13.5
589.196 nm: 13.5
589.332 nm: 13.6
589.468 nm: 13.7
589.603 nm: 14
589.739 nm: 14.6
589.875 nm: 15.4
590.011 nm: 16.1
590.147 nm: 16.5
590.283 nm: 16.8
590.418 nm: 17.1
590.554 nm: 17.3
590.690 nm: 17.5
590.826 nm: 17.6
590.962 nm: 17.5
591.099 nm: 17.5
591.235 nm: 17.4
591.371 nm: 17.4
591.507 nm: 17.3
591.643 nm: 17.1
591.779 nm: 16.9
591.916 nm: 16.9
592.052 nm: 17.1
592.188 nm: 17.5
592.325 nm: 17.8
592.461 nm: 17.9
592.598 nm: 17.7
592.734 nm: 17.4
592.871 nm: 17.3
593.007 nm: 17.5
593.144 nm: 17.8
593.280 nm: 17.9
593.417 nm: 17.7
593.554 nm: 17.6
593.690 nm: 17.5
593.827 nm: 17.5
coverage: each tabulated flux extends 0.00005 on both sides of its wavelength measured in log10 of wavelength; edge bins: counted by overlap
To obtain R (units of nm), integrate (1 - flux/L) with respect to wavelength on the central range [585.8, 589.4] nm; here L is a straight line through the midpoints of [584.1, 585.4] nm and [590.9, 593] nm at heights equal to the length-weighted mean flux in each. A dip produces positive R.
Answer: 0.218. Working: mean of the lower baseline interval 17.9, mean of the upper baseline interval 17.4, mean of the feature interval 16.6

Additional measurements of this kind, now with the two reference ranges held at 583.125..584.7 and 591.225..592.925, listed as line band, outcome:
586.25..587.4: 0.01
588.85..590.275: 0.25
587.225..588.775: 0.06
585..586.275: 0.06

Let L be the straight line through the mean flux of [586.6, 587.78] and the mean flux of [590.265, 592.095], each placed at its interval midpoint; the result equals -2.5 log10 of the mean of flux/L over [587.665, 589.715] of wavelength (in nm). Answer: 0.14 mag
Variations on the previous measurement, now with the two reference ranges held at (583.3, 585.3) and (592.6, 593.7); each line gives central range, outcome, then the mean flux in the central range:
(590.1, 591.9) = 0.03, 17.2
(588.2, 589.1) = 0.18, 15.1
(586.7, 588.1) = 0.01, 17.8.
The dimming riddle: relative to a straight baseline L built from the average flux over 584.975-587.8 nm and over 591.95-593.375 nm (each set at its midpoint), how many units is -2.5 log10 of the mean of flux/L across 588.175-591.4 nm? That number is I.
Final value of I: 0.11 mag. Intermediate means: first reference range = 17.5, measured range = 15.8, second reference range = 17.6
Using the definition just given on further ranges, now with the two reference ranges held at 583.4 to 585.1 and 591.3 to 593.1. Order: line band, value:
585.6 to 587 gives 0.03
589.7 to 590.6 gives 0.08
